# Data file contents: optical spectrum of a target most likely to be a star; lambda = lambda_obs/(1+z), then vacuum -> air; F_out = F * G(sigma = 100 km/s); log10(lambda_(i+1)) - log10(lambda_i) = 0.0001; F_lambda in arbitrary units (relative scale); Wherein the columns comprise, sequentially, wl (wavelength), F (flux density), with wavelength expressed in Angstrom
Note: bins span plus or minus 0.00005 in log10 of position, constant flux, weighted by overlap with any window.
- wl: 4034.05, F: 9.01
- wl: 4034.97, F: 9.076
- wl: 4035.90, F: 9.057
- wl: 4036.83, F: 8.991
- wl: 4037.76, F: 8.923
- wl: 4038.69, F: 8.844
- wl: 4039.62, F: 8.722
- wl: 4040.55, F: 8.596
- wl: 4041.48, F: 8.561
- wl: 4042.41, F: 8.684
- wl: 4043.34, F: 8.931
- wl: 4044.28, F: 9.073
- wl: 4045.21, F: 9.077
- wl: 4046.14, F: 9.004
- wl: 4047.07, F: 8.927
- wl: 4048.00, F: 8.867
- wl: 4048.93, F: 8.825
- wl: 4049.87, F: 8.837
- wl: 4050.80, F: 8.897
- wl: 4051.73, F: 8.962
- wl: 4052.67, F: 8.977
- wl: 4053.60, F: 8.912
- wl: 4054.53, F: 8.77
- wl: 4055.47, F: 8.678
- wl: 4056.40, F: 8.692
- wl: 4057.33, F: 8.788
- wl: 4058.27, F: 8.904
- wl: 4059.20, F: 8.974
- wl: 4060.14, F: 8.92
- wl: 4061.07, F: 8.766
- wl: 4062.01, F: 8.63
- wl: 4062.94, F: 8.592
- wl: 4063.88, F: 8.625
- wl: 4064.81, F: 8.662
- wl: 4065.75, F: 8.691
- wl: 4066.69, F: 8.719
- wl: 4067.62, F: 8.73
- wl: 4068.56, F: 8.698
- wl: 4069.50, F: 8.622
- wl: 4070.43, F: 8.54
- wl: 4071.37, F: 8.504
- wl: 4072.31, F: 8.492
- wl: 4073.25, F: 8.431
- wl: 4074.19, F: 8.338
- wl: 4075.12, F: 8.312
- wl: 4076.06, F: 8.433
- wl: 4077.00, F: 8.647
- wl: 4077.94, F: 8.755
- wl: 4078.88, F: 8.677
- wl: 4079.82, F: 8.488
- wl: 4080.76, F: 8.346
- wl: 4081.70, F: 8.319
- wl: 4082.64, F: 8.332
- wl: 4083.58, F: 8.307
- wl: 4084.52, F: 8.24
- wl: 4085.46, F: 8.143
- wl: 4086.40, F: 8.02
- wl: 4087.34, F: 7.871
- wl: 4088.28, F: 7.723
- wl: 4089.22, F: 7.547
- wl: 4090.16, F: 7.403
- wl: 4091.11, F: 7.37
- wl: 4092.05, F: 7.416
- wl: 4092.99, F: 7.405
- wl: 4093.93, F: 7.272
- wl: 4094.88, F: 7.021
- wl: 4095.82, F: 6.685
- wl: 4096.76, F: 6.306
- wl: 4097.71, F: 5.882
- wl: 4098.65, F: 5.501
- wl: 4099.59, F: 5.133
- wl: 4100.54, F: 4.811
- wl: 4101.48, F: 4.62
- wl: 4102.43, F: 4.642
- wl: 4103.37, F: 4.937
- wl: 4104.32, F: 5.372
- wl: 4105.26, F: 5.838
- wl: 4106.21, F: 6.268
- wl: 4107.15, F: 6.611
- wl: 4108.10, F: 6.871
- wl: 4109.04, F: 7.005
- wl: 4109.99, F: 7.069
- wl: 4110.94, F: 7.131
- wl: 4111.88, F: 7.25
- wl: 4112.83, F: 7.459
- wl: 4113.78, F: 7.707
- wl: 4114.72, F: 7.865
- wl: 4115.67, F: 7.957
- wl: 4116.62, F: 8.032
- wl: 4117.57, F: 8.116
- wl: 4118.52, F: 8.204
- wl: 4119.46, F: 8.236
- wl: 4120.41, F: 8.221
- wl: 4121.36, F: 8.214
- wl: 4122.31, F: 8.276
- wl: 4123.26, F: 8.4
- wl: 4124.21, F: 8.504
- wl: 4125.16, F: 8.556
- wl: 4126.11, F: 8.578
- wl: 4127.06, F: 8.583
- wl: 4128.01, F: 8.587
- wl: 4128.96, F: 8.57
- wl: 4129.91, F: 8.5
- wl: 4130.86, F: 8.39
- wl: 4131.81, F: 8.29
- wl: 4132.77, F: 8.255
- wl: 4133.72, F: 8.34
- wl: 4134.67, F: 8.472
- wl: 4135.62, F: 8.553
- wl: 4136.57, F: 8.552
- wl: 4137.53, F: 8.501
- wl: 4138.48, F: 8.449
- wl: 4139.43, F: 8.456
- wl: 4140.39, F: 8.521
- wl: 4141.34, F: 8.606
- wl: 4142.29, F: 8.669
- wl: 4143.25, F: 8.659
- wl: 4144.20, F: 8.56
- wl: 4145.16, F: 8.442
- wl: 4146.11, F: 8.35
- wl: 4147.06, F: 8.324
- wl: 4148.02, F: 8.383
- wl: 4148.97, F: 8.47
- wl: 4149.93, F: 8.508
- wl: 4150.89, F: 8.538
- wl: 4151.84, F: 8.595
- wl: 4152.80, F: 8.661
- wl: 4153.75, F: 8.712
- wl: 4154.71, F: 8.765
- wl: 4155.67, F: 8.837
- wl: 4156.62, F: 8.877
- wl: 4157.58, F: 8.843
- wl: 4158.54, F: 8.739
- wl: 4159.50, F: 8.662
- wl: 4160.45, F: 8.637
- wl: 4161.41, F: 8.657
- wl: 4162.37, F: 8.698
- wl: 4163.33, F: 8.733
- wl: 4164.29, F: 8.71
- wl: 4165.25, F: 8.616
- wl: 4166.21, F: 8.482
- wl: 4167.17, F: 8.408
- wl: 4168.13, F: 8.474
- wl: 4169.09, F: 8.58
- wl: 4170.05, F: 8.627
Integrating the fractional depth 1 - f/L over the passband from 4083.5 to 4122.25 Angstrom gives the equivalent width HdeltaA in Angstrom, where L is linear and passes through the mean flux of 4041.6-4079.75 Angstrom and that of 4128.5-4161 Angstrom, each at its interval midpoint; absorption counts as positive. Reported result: 7.3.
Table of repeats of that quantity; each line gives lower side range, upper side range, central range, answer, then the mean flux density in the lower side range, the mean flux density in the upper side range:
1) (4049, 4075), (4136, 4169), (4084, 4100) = 2.9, 8.71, 8.59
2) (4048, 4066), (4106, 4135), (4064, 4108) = 5.1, 8.8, 7.97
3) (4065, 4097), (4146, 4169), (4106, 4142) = 1.4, 8.1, 8.61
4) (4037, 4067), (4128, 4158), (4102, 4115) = 3.1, 8.81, 8.54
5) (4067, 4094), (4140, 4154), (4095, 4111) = 4.6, 8.2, 8.54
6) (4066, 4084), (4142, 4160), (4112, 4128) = 0.7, 8.51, 8.61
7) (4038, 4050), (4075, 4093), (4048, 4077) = -0.7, 8.84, 8.1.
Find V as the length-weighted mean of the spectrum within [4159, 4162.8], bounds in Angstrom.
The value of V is 8.67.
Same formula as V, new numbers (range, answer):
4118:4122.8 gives 8.23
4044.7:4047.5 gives 9.02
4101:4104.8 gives 4.9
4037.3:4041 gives 8.77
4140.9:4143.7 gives 8.64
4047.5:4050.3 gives 8.83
